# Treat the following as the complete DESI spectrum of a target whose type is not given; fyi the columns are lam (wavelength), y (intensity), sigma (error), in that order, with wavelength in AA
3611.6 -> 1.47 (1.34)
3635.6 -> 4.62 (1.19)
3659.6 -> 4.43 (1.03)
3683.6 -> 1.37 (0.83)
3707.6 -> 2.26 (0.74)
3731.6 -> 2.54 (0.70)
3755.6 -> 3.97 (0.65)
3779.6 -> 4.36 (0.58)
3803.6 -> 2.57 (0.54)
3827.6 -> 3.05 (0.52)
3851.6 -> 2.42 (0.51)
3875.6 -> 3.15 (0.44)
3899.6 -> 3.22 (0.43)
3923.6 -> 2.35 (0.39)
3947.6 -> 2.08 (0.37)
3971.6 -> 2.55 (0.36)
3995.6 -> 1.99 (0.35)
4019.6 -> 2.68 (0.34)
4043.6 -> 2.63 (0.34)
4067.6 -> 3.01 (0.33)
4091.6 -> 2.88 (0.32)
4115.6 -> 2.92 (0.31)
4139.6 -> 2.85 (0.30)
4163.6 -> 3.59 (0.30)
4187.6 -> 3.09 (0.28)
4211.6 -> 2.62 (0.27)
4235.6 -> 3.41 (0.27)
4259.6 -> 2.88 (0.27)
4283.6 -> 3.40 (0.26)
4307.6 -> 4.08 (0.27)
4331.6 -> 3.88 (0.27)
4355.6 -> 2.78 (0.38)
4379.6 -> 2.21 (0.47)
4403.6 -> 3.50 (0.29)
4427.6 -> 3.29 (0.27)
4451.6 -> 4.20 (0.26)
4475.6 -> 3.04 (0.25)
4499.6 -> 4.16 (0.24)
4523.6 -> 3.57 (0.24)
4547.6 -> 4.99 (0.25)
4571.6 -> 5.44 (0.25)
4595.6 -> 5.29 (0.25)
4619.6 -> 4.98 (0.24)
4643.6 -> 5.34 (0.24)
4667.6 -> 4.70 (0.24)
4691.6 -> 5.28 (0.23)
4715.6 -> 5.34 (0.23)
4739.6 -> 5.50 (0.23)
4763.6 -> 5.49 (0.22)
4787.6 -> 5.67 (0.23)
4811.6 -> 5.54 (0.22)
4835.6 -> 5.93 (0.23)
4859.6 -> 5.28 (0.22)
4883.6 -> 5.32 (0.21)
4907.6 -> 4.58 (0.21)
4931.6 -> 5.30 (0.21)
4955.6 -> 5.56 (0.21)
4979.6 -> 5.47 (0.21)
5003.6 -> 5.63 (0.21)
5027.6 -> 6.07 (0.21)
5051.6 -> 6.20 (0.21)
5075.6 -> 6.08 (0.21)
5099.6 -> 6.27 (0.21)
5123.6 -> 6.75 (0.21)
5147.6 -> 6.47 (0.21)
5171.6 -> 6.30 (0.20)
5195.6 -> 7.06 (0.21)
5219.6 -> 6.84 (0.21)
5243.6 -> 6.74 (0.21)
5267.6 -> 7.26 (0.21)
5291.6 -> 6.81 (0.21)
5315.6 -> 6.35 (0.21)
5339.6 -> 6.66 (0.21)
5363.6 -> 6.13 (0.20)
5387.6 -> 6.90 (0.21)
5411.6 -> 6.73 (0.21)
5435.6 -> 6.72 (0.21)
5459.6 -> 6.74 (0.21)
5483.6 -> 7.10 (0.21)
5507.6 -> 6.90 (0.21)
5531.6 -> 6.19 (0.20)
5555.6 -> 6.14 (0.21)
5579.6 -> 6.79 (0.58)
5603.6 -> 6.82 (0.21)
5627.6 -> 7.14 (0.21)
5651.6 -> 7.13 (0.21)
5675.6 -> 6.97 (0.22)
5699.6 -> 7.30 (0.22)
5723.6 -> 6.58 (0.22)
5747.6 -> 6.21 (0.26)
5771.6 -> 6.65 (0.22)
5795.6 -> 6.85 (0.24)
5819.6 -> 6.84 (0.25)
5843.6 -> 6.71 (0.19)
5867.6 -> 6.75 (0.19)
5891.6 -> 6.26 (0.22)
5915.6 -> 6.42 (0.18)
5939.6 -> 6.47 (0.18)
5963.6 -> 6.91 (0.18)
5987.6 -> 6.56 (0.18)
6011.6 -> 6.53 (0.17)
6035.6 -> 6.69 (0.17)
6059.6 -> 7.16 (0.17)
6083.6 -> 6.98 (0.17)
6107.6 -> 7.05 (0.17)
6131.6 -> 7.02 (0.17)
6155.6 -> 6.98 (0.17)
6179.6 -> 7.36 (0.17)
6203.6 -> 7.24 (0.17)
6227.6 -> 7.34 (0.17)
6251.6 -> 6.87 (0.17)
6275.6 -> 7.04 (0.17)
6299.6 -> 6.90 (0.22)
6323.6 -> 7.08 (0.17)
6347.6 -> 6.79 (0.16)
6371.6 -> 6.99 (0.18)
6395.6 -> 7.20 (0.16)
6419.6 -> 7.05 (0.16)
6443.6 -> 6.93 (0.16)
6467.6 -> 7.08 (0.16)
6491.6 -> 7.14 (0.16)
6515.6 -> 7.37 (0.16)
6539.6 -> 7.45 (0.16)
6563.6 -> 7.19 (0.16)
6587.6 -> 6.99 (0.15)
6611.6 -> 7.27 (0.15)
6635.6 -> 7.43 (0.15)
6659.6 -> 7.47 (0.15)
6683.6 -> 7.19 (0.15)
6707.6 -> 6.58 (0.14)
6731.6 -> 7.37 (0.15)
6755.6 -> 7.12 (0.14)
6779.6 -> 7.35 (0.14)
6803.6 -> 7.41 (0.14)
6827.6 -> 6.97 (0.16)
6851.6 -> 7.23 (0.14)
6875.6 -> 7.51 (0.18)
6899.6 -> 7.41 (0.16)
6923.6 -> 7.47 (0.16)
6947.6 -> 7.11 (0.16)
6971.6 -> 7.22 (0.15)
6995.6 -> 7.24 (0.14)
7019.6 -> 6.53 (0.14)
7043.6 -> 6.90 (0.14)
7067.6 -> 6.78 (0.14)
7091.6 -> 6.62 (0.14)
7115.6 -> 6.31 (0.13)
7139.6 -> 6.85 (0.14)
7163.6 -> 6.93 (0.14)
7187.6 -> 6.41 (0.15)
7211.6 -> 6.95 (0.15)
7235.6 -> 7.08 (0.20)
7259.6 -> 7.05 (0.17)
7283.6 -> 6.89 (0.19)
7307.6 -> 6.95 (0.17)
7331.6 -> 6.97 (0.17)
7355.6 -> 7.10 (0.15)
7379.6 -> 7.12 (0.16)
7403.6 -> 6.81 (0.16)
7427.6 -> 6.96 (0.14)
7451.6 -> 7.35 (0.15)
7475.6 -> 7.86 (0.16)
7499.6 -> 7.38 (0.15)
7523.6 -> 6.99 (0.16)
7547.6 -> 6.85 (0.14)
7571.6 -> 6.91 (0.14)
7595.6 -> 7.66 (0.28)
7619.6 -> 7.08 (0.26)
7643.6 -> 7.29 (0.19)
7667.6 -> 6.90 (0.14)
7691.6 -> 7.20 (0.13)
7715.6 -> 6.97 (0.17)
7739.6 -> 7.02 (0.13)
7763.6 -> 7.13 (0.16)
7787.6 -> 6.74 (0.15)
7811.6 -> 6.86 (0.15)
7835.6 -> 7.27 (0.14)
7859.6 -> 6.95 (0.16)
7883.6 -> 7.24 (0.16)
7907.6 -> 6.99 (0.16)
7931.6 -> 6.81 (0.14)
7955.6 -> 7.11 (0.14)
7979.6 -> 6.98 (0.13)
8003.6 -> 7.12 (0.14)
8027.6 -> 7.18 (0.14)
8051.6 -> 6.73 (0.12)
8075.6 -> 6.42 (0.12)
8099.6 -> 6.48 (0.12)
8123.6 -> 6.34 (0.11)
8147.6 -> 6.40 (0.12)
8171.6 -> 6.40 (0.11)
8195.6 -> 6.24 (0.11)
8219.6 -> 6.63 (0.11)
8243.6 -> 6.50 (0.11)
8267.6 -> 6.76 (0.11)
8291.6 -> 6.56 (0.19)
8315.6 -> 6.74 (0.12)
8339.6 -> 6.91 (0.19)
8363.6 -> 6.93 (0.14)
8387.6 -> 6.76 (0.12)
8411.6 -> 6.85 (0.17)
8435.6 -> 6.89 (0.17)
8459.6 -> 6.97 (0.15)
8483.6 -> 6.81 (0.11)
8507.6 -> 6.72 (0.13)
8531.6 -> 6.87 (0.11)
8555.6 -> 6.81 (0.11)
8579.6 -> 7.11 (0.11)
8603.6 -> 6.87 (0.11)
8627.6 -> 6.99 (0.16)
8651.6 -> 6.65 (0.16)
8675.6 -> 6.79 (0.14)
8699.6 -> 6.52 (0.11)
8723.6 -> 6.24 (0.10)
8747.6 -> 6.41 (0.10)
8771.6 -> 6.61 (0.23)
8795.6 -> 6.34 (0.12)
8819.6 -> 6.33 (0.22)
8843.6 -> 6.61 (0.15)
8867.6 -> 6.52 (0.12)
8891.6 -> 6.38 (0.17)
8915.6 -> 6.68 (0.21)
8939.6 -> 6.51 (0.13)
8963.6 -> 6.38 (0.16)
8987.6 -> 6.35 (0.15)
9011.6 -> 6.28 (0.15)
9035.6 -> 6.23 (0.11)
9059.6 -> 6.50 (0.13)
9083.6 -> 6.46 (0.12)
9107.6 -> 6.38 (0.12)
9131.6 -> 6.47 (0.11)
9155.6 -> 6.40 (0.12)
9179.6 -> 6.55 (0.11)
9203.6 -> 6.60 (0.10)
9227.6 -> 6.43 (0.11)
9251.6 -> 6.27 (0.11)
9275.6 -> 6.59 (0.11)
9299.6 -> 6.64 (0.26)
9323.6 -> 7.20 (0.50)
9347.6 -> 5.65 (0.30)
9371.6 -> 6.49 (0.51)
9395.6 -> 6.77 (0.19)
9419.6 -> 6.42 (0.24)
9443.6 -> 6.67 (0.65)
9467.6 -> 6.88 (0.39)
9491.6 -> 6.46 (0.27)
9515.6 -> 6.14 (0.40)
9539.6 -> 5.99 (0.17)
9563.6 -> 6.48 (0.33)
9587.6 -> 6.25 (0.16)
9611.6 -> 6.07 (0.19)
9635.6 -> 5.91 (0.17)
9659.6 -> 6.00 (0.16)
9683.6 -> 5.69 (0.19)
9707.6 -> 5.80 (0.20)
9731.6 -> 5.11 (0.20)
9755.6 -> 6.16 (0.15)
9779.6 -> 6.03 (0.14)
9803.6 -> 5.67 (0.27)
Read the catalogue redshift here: 0.138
